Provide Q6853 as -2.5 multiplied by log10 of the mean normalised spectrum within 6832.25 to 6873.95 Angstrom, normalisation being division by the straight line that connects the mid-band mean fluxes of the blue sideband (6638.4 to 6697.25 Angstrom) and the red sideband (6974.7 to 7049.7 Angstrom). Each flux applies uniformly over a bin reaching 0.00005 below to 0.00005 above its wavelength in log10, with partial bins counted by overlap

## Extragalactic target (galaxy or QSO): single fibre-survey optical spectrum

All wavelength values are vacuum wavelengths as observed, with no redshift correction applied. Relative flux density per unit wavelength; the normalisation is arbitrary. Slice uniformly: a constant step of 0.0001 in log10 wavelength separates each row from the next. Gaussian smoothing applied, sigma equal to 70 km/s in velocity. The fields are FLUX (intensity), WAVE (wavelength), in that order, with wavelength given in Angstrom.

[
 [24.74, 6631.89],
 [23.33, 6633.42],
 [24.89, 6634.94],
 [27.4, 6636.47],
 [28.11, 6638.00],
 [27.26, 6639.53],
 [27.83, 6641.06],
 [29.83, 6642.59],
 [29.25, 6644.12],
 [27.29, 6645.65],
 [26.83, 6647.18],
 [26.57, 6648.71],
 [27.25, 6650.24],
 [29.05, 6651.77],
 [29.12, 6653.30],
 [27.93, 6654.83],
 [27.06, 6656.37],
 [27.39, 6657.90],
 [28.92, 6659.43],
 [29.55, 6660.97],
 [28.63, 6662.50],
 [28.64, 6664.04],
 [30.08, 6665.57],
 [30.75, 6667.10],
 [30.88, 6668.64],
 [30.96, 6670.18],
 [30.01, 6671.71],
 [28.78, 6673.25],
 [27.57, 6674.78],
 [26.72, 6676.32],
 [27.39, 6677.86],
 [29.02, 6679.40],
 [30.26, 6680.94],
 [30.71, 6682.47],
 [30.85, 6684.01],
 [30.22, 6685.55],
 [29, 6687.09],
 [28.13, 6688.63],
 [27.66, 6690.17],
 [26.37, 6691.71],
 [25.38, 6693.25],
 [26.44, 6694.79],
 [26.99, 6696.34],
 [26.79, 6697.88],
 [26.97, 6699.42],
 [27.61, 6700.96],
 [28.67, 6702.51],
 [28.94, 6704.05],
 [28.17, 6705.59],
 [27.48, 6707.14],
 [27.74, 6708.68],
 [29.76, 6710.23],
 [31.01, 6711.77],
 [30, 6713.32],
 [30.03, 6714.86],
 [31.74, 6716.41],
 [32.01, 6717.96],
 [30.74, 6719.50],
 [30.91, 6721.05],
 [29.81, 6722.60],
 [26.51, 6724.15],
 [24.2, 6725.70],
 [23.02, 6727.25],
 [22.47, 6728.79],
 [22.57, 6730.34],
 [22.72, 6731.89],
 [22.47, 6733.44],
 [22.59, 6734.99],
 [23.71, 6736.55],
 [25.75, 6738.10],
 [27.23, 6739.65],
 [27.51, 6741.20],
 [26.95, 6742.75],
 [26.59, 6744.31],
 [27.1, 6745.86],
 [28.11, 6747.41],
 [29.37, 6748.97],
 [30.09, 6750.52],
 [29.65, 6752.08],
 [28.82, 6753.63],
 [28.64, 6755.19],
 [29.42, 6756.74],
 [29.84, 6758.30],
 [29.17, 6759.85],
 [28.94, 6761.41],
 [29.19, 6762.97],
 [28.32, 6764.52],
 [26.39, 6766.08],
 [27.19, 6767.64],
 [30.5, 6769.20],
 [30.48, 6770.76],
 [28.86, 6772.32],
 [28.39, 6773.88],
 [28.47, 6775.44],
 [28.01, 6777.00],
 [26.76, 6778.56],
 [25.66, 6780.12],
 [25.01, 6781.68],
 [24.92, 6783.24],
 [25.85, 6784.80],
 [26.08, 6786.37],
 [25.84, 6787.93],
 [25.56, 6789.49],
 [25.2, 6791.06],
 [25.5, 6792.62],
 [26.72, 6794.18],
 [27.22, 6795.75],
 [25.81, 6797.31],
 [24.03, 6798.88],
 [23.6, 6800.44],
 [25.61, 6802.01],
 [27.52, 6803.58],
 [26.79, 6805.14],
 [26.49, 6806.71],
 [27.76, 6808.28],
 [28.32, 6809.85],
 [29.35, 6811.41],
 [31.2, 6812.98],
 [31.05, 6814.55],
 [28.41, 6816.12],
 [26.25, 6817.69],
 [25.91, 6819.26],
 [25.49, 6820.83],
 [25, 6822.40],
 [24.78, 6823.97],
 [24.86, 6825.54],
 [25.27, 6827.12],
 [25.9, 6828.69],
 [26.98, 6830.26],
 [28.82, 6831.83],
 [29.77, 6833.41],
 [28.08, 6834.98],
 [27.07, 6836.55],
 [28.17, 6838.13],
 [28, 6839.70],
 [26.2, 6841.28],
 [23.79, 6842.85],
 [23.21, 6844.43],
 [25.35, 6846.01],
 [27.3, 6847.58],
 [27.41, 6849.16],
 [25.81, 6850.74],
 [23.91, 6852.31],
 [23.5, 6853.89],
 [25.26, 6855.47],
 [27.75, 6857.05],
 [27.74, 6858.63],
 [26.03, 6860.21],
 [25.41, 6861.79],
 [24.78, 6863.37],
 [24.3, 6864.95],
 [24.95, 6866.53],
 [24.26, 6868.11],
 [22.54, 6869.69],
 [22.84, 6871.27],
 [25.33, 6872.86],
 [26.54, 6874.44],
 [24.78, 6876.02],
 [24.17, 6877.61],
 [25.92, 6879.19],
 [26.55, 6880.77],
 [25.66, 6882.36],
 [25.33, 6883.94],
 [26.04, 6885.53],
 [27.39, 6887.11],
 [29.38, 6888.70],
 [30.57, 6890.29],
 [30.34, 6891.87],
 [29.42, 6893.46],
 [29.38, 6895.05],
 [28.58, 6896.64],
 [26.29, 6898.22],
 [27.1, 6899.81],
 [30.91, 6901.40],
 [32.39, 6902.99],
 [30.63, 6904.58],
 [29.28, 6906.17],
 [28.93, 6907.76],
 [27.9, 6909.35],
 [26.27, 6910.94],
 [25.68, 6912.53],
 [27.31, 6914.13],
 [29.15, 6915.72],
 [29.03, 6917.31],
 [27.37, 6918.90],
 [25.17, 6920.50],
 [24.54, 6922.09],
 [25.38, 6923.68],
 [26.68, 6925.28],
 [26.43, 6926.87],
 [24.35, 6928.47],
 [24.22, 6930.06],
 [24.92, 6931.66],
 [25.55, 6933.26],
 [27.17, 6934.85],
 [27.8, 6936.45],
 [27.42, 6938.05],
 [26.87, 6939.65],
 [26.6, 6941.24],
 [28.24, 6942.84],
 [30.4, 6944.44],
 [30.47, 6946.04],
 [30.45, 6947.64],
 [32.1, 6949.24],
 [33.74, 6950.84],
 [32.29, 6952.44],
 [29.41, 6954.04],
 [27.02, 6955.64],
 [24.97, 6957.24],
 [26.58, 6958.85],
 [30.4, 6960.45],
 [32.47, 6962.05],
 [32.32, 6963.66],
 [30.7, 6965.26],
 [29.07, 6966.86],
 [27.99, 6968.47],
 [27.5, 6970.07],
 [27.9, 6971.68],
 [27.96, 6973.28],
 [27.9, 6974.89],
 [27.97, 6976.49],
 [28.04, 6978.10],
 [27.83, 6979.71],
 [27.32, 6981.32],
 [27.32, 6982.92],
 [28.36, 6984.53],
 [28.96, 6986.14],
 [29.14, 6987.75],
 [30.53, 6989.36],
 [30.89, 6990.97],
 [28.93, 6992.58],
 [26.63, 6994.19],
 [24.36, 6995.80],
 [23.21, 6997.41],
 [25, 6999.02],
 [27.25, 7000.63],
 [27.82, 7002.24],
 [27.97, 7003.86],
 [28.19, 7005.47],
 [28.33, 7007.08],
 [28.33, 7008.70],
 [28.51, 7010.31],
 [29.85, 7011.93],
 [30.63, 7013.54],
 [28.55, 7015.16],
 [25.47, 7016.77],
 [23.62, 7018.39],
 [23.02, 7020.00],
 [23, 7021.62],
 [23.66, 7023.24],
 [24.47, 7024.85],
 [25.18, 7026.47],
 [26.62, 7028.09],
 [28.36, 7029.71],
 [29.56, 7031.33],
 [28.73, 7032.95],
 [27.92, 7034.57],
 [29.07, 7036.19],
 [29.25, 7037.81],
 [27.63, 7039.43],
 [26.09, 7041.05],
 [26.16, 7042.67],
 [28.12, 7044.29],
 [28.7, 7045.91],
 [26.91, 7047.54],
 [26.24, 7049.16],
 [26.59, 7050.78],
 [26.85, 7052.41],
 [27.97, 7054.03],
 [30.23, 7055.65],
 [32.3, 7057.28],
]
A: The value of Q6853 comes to 0.09 mag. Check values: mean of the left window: 28.5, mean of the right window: 27.4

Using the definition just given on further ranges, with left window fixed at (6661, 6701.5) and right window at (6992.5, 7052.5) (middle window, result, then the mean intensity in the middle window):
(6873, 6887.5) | 0.08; 25.8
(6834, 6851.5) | 0.06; 26.4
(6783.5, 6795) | 0.09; 25.8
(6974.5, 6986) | -0.03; 27.9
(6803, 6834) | 0.03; 27.3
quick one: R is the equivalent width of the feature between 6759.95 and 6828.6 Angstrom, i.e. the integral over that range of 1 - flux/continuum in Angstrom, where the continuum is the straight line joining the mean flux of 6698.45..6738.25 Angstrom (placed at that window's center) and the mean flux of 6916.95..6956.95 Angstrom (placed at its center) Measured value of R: 1.1 Angstrom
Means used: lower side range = 27.2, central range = 27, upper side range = 27.7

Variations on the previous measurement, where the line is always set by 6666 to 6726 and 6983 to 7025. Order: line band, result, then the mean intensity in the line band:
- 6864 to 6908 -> 1.1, 27.1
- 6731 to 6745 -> 1.8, 25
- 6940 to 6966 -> -2.3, 29.8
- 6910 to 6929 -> 0.8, 26.5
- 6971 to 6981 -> -0.2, 27.9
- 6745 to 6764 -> -0.3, 29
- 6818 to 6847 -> 1.9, 26.3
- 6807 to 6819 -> -0.2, 28.7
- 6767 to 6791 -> 1.1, 27.1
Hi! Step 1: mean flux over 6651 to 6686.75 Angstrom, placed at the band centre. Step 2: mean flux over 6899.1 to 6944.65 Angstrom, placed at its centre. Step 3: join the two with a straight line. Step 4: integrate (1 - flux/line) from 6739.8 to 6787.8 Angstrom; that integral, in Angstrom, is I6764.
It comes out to 0.8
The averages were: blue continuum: 29.2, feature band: 28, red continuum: 27.3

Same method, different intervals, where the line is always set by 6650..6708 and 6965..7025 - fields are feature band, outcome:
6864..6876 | 1.48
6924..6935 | 0.85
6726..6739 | 2.33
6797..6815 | 0.51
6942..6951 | -1.01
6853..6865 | 0.96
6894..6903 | -0.35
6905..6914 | 0.00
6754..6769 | -0.23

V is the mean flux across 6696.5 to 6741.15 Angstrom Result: 27.2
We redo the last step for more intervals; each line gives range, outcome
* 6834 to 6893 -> 26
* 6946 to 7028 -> 28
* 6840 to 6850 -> 25.6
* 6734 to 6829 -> 27.1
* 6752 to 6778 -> 28.8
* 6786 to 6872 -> 26.2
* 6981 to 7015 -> 28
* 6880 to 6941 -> 27.4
